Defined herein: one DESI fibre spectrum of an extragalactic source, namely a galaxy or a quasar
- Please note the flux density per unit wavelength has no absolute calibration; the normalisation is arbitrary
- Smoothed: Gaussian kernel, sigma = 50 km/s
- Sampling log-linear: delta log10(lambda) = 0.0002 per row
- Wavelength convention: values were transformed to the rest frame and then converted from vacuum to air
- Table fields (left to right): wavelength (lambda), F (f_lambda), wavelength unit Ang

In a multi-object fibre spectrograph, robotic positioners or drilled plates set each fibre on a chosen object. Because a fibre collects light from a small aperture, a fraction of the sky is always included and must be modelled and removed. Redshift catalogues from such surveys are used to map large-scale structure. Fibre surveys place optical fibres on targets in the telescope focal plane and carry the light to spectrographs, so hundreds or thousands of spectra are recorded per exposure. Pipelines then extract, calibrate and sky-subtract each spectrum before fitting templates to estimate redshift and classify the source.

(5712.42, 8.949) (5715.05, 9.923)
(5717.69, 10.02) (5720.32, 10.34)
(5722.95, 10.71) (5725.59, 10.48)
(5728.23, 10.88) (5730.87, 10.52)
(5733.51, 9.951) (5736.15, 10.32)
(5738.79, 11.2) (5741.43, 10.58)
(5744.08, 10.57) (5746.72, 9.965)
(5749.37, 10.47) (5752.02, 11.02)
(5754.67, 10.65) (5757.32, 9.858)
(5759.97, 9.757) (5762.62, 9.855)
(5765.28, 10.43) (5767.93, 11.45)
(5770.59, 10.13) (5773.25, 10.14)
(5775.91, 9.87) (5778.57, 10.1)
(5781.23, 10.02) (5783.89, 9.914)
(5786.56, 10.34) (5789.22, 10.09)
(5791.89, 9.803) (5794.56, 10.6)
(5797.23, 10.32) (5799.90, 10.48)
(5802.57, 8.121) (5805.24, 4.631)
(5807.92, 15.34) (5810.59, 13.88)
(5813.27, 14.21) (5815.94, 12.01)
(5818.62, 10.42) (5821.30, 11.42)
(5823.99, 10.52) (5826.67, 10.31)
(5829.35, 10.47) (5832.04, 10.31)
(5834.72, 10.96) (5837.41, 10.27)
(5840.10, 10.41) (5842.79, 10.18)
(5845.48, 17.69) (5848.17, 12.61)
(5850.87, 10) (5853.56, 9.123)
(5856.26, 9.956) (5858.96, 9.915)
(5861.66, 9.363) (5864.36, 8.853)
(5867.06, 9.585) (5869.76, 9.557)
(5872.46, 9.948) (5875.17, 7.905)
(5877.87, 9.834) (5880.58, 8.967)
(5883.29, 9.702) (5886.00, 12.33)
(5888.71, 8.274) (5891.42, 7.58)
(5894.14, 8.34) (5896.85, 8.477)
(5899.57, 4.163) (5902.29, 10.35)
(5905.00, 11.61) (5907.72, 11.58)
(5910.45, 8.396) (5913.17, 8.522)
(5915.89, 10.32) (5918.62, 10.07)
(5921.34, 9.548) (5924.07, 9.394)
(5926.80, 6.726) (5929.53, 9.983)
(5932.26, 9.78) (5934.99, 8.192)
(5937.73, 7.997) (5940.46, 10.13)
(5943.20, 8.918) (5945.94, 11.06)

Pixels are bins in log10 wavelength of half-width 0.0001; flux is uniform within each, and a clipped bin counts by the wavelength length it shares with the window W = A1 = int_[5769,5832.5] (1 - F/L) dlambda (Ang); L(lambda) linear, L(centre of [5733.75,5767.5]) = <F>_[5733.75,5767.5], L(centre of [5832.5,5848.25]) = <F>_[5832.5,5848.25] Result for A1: 3.8 Ang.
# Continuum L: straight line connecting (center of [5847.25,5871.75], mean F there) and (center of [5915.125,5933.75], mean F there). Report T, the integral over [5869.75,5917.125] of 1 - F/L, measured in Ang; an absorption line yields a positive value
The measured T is 1.92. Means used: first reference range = 9.84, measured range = 9.2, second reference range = 9.37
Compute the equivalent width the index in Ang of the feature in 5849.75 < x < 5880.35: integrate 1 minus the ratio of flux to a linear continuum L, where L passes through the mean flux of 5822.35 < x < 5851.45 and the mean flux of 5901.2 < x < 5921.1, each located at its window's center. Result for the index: 3.9 Ang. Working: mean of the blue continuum 11.3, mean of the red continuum 10.1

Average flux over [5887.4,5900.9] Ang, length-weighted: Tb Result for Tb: 7.37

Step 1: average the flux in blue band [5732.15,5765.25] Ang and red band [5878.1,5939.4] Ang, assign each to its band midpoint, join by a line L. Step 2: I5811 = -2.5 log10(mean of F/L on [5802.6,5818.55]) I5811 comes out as -0.17 mag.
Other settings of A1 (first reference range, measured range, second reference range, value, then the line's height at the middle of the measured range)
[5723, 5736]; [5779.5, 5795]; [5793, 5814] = 0.95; 10.8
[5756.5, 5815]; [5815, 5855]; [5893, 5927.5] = -4.84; 9.91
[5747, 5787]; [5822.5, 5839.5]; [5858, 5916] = -1.35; 9.71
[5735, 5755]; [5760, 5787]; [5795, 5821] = 1.51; 10.8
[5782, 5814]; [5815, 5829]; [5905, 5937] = -0.72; 10.3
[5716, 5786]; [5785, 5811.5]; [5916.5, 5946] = -0.67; 10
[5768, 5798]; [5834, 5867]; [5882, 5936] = -3.71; 9.64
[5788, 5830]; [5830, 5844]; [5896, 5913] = -0.19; 10.3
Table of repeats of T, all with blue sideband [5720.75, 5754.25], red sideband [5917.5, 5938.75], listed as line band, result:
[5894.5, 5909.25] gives 0.0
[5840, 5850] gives -3.3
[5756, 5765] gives 0.4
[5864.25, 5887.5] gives -0.7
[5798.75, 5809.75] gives 0.2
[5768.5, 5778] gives 0.1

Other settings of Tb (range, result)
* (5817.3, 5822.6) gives 10.9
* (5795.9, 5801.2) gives 10.4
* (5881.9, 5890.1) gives 10.1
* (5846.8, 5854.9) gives 10.6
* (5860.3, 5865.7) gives 9.11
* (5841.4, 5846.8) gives 13.9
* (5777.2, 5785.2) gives 10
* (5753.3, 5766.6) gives 10.1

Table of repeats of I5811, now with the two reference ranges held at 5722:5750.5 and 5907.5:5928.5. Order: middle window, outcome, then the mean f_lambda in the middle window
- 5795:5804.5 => 0.07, 9.42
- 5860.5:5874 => 0.01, 9.44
